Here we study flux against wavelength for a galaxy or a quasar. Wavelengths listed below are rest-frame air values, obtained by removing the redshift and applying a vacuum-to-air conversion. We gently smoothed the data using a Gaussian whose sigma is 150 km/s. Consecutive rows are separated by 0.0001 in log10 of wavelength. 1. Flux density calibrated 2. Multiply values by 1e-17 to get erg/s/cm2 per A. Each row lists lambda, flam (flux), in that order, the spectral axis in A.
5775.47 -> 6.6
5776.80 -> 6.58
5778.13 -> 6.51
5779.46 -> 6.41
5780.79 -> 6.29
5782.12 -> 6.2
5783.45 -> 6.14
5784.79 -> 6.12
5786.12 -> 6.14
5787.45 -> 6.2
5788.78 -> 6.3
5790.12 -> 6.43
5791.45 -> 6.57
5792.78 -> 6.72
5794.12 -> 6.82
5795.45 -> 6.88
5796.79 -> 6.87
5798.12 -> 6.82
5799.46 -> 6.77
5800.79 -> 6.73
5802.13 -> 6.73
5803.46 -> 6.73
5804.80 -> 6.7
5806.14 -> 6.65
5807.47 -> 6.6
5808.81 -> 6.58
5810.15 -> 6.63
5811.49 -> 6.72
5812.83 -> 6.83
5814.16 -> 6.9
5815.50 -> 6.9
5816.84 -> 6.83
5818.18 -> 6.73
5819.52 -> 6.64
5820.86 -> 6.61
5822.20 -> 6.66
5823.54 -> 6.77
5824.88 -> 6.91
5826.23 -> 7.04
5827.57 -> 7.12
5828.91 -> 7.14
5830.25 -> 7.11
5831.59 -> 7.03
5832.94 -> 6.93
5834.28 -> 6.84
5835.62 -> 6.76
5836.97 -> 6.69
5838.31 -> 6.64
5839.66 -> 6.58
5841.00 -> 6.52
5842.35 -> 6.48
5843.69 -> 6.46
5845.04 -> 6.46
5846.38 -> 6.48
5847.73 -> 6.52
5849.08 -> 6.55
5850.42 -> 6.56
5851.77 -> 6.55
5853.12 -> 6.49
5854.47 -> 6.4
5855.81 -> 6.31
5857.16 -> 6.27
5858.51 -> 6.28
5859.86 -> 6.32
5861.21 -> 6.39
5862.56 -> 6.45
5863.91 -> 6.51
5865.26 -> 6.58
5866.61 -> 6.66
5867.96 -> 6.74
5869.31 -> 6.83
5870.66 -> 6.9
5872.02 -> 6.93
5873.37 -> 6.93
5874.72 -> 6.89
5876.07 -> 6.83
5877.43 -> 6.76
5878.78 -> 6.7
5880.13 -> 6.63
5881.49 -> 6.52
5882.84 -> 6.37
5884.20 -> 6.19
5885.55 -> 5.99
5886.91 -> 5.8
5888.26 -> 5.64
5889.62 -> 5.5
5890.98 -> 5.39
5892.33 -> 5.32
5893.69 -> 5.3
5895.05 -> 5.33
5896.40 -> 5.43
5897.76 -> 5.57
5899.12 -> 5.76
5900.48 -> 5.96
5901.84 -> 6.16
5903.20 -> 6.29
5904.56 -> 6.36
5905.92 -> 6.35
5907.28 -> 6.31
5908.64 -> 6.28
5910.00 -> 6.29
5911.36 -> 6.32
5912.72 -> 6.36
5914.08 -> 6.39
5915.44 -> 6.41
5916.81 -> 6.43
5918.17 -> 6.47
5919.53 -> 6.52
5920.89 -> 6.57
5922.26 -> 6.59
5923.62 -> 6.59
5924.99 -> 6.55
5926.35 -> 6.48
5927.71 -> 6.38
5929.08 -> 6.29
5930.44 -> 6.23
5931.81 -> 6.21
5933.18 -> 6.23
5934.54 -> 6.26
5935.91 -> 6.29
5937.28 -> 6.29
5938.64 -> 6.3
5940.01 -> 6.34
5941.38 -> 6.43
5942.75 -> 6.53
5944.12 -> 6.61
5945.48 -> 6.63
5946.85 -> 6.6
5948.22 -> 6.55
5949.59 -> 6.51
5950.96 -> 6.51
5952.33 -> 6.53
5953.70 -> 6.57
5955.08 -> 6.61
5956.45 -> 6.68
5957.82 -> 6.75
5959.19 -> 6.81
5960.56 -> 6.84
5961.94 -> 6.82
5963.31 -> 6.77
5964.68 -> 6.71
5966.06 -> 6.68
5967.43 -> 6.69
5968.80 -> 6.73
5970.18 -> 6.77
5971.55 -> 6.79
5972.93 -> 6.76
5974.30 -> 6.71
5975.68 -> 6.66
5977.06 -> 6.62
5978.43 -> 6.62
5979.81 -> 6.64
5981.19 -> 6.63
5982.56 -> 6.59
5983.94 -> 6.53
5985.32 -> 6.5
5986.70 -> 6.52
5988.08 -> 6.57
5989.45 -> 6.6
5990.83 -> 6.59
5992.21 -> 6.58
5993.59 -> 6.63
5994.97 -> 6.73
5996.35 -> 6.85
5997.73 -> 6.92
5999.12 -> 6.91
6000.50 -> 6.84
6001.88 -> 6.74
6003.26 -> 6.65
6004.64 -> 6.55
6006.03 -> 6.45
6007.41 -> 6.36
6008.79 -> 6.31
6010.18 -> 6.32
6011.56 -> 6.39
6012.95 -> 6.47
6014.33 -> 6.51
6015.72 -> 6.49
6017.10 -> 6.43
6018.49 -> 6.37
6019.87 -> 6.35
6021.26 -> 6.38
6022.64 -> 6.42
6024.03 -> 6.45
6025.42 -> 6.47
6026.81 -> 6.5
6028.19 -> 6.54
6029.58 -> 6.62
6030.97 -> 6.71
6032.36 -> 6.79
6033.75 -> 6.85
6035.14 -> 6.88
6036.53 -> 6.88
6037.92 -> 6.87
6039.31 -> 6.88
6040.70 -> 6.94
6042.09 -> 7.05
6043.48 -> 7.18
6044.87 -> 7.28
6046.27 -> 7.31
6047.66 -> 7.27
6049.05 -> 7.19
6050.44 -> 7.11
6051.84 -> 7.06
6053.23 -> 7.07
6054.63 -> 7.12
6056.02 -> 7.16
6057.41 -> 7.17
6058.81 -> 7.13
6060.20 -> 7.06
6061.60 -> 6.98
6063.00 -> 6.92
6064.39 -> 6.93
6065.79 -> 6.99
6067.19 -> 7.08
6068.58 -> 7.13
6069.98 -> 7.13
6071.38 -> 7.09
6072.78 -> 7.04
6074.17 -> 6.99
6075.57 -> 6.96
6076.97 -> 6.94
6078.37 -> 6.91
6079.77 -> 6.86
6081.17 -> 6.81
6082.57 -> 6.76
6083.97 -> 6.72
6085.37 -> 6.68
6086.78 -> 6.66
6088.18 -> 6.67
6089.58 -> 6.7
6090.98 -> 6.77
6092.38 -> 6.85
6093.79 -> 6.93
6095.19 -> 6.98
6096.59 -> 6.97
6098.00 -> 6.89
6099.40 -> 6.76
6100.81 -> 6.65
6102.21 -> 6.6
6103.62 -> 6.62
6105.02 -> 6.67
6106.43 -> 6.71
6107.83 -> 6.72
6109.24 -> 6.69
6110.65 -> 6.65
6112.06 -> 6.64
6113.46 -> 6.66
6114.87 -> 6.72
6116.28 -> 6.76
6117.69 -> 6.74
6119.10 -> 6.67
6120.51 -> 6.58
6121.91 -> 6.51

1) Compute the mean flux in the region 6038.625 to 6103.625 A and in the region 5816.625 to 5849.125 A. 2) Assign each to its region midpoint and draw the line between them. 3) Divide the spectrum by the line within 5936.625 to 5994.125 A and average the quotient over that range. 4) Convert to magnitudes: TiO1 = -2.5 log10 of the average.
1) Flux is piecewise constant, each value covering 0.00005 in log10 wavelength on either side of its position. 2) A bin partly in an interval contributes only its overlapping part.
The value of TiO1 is 0.040 mag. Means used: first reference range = 6.74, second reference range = 6.96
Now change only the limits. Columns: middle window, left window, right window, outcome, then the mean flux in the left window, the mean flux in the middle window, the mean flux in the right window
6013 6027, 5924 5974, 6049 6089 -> 0.060 mag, 6.55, 6.44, 6.97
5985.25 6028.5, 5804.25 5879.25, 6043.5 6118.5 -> 0.047 mag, 6.68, 6.54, 6.9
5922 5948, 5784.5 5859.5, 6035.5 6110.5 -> 0.060 mag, 6.66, 6.41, 6.93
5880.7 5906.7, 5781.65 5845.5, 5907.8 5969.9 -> 0.124 mag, 6.68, 5.86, 6.5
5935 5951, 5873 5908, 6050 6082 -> -0.017 mag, 6.08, 6.46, 7.03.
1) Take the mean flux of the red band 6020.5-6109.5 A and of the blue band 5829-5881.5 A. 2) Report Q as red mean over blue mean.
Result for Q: 1.04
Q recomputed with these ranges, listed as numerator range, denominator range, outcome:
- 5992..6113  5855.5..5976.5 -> 1.06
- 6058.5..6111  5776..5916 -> 1.06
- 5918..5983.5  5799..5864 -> 0.98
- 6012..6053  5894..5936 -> 1.09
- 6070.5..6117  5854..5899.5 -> 1.09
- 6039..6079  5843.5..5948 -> 1.12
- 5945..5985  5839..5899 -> 1.05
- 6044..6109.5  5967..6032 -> 1.05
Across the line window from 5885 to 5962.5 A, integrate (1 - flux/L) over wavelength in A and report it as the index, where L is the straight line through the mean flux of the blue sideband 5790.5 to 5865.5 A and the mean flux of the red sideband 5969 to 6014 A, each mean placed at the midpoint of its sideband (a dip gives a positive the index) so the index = 4.3 A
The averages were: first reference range 6.67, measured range 6.27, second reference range 6.62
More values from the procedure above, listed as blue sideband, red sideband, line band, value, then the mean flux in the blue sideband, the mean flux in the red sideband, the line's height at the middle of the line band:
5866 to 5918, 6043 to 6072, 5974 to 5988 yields 0.2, 6.23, 7.11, 6.71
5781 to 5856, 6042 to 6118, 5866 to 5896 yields 2.0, 6.65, 6.91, 6.71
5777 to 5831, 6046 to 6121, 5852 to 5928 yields 4.8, 6.66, 6.88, 6.73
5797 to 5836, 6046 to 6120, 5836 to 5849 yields 0.5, 6.81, 6.89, 6.82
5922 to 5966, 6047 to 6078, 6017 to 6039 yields 1.0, 6.52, 7.07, 6.91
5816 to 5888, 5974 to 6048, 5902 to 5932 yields 1.1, 6.62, 6.66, 6.64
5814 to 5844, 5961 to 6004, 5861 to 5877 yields 0.1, 6.8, 6.69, 6.77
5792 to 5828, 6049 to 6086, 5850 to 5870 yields 1.0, 6.77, 7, 6.81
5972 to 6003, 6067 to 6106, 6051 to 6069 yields -0.7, 6.67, 6.85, 6.8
